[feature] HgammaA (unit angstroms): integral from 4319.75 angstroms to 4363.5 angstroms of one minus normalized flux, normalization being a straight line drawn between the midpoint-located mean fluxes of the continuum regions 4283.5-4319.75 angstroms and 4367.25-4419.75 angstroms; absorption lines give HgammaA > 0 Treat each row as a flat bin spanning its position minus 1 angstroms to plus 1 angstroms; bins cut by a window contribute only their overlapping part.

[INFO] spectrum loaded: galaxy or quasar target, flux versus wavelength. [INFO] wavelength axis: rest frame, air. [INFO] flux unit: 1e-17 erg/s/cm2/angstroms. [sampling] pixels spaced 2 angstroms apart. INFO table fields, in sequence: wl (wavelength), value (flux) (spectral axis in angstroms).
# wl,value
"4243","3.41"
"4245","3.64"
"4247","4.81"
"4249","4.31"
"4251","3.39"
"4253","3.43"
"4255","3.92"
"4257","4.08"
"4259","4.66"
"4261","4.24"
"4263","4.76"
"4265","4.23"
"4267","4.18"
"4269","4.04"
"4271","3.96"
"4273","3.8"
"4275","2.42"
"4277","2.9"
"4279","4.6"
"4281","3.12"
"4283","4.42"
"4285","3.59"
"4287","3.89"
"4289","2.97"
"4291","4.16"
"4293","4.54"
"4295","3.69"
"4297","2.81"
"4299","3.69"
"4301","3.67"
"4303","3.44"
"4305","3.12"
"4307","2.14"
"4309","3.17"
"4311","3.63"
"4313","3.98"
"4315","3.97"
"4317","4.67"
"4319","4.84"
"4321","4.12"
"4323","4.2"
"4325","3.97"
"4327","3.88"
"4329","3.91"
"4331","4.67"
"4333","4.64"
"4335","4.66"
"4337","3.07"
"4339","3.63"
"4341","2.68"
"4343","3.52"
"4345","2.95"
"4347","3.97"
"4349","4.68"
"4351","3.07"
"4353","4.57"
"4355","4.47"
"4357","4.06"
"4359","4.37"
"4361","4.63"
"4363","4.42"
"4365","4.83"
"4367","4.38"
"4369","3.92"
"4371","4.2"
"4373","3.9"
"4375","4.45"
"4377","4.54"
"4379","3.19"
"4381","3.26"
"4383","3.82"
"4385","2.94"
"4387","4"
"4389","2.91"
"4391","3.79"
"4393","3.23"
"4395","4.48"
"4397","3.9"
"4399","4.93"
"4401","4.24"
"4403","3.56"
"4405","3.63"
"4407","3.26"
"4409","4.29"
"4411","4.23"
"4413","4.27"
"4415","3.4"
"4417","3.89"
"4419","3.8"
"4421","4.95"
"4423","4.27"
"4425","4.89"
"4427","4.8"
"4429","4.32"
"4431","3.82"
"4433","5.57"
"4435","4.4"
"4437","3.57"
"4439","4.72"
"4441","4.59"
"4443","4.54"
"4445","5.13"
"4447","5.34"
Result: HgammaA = -3.0 angstroms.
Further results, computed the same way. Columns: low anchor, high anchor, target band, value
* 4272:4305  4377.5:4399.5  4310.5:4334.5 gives -4.05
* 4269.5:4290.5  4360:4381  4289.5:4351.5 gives 1.35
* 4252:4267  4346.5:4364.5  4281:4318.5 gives 5.15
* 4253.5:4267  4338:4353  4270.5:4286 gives 2.00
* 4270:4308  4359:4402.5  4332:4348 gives 0.62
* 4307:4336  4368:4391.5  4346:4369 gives -2.50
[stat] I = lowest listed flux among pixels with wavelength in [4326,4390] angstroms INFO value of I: 2.68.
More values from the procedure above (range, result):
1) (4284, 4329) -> 2.14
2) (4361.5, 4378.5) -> 3.9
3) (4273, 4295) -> 2.42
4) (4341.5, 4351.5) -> 2.95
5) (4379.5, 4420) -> 2.91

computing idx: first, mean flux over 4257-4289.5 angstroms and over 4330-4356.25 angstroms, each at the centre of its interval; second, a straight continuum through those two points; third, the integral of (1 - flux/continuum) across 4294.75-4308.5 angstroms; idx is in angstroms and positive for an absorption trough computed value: 2.4 angstroms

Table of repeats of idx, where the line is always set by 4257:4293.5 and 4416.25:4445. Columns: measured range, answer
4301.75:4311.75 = 2.29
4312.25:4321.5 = -0.63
